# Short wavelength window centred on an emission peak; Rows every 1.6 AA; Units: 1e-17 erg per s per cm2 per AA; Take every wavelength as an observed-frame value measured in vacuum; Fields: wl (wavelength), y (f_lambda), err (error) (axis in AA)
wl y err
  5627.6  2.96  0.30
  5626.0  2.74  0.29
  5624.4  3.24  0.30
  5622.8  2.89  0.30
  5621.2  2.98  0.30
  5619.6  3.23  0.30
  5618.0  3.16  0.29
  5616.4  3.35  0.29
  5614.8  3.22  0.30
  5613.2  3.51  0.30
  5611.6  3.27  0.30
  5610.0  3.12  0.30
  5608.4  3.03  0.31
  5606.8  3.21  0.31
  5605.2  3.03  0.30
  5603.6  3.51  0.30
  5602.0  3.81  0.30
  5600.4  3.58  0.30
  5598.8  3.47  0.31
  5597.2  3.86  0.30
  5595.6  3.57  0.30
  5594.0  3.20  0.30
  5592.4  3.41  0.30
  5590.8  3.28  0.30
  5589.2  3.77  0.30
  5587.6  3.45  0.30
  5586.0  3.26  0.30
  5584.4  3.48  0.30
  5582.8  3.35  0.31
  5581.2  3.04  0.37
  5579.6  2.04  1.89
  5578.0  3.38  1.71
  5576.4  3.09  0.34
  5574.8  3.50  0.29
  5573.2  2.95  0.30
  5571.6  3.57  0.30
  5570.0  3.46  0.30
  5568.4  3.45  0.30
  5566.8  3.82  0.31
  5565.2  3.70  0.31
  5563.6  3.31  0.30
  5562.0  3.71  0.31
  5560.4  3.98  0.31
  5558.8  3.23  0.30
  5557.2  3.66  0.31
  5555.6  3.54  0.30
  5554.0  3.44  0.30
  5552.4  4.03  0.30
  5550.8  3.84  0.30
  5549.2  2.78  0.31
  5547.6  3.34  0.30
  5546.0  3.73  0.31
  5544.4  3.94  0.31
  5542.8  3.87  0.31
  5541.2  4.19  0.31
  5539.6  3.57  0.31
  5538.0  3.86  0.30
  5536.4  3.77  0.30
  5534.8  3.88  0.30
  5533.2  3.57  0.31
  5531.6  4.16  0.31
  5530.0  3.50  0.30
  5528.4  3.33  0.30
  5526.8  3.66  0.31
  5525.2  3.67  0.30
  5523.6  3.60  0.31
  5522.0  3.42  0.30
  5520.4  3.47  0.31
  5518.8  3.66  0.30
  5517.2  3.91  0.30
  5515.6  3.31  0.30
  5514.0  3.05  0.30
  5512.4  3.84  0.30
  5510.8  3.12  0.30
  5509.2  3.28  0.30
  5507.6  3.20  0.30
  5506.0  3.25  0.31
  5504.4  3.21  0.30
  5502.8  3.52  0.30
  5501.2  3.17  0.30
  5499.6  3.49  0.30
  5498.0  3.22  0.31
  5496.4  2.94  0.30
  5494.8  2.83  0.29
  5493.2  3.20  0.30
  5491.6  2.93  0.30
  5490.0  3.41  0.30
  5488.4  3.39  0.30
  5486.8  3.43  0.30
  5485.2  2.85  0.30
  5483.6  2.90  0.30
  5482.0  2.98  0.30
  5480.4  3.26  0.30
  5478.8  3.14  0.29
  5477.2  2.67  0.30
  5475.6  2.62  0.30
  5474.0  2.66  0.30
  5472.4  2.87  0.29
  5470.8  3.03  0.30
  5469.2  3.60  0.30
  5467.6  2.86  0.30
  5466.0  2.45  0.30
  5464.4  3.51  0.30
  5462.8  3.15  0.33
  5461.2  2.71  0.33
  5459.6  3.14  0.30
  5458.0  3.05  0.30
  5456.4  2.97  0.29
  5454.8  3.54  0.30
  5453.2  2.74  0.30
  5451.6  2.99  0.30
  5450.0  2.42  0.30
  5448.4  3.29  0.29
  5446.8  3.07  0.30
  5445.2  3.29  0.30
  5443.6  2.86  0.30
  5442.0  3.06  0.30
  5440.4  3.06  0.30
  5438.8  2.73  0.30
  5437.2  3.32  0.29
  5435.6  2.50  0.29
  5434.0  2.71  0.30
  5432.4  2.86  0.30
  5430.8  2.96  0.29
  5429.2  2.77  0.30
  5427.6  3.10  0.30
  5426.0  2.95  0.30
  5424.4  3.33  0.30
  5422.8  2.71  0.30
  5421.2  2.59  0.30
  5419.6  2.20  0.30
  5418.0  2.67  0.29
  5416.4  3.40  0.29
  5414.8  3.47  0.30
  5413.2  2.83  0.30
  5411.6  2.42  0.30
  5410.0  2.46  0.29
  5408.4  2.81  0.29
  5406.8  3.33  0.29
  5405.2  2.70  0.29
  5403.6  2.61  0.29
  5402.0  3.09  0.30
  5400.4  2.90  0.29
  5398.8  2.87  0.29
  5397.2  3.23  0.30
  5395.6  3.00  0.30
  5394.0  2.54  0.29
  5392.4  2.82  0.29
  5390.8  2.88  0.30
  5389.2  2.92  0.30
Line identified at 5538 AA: Mg II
